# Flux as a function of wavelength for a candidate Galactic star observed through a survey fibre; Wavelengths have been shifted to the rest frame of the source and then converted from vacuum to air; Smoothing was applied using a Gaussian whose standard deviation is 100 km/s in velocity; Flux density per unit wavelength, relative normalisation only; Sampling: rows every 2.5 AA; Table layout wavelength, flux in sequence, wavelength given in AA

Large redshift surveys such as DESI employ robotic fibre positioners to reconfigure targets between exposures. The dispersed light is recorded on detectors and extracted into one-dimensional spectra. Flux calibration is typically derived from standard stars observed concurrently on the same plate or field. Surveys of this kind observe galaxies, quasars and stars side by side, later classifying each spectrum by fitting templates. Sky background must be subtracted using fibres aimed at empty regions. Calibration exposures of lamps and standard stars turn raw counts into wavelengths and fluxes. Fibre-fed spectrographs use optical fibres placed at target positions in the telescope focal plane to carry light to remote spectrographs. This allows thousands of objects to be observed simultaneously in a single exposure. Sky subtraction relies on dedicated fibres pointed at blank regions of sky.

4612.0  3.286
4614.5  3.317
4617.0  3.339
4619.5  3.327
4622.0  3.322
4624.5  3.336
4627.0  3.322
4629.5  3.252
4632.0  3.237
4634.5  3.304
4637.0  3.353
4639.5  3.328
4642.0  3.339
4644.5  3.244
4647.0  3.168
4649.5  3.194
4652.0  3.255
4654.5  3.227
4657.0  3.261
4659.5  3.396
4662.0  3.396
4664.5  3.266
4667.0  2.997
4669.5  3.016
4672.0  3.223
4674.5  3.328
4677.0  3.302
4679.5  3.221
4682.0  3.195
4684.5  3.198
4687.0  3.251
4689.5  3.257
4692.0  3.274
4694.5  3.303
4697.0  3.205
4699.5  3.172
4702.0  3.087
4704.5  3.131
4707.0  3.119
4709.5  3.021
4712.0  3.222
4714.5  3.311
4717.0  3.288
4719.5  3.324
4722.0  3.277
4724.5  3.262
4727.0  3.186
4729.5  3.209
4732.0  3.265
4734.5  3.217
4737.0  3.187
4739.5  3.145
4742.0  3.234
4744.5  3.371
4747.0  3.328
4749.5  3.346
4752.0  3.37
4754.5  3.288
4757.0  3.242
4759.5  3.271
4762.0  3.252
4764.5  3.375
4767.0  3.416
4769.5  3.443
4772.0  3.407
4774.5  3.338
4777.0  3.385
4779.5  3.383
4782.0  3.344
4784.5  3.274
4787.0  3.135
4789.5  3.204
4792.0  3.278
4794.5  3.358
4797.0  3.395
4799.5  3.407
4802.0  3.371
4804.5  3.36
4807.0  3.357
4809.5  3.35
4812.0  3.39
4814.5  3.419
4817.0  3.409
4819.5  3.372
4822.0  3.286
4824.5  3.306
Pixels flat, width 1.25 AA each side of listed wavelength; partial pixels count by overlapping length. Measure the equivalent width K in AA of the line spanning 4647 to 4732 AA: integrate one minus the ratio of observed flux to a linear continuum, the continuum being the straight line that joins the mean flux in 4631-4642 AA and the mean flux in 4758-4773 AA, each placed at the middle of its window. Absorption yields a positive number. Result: 2.7 AA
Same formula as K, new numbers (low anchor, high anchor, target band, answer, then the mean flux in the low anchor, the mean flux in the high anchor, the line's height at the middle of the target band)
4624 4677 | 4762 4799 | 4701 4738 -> 1.0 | 3.26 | 3.34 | 3.3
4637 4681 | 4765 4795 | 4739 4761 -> 0.1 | 3.25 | 3.33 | 3.31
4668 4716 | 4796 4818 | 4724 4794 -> 0.3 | 3.2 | 3.38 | 3.31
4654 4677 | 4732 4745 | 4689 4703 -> 0.1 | 3.24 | 3.23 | 3.23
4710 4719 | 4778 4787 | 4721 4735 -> 0.1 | 3.26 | 3.31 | 3.27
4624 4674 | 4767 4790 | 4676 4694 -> 0.2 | 3.26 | 3.33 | 3.28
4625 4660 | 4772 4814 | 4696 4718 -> 0.9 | 3.28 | 3.34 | 3.3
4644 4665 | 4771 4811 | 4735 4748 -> 0.2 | 3.27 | 3.33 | 3.31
